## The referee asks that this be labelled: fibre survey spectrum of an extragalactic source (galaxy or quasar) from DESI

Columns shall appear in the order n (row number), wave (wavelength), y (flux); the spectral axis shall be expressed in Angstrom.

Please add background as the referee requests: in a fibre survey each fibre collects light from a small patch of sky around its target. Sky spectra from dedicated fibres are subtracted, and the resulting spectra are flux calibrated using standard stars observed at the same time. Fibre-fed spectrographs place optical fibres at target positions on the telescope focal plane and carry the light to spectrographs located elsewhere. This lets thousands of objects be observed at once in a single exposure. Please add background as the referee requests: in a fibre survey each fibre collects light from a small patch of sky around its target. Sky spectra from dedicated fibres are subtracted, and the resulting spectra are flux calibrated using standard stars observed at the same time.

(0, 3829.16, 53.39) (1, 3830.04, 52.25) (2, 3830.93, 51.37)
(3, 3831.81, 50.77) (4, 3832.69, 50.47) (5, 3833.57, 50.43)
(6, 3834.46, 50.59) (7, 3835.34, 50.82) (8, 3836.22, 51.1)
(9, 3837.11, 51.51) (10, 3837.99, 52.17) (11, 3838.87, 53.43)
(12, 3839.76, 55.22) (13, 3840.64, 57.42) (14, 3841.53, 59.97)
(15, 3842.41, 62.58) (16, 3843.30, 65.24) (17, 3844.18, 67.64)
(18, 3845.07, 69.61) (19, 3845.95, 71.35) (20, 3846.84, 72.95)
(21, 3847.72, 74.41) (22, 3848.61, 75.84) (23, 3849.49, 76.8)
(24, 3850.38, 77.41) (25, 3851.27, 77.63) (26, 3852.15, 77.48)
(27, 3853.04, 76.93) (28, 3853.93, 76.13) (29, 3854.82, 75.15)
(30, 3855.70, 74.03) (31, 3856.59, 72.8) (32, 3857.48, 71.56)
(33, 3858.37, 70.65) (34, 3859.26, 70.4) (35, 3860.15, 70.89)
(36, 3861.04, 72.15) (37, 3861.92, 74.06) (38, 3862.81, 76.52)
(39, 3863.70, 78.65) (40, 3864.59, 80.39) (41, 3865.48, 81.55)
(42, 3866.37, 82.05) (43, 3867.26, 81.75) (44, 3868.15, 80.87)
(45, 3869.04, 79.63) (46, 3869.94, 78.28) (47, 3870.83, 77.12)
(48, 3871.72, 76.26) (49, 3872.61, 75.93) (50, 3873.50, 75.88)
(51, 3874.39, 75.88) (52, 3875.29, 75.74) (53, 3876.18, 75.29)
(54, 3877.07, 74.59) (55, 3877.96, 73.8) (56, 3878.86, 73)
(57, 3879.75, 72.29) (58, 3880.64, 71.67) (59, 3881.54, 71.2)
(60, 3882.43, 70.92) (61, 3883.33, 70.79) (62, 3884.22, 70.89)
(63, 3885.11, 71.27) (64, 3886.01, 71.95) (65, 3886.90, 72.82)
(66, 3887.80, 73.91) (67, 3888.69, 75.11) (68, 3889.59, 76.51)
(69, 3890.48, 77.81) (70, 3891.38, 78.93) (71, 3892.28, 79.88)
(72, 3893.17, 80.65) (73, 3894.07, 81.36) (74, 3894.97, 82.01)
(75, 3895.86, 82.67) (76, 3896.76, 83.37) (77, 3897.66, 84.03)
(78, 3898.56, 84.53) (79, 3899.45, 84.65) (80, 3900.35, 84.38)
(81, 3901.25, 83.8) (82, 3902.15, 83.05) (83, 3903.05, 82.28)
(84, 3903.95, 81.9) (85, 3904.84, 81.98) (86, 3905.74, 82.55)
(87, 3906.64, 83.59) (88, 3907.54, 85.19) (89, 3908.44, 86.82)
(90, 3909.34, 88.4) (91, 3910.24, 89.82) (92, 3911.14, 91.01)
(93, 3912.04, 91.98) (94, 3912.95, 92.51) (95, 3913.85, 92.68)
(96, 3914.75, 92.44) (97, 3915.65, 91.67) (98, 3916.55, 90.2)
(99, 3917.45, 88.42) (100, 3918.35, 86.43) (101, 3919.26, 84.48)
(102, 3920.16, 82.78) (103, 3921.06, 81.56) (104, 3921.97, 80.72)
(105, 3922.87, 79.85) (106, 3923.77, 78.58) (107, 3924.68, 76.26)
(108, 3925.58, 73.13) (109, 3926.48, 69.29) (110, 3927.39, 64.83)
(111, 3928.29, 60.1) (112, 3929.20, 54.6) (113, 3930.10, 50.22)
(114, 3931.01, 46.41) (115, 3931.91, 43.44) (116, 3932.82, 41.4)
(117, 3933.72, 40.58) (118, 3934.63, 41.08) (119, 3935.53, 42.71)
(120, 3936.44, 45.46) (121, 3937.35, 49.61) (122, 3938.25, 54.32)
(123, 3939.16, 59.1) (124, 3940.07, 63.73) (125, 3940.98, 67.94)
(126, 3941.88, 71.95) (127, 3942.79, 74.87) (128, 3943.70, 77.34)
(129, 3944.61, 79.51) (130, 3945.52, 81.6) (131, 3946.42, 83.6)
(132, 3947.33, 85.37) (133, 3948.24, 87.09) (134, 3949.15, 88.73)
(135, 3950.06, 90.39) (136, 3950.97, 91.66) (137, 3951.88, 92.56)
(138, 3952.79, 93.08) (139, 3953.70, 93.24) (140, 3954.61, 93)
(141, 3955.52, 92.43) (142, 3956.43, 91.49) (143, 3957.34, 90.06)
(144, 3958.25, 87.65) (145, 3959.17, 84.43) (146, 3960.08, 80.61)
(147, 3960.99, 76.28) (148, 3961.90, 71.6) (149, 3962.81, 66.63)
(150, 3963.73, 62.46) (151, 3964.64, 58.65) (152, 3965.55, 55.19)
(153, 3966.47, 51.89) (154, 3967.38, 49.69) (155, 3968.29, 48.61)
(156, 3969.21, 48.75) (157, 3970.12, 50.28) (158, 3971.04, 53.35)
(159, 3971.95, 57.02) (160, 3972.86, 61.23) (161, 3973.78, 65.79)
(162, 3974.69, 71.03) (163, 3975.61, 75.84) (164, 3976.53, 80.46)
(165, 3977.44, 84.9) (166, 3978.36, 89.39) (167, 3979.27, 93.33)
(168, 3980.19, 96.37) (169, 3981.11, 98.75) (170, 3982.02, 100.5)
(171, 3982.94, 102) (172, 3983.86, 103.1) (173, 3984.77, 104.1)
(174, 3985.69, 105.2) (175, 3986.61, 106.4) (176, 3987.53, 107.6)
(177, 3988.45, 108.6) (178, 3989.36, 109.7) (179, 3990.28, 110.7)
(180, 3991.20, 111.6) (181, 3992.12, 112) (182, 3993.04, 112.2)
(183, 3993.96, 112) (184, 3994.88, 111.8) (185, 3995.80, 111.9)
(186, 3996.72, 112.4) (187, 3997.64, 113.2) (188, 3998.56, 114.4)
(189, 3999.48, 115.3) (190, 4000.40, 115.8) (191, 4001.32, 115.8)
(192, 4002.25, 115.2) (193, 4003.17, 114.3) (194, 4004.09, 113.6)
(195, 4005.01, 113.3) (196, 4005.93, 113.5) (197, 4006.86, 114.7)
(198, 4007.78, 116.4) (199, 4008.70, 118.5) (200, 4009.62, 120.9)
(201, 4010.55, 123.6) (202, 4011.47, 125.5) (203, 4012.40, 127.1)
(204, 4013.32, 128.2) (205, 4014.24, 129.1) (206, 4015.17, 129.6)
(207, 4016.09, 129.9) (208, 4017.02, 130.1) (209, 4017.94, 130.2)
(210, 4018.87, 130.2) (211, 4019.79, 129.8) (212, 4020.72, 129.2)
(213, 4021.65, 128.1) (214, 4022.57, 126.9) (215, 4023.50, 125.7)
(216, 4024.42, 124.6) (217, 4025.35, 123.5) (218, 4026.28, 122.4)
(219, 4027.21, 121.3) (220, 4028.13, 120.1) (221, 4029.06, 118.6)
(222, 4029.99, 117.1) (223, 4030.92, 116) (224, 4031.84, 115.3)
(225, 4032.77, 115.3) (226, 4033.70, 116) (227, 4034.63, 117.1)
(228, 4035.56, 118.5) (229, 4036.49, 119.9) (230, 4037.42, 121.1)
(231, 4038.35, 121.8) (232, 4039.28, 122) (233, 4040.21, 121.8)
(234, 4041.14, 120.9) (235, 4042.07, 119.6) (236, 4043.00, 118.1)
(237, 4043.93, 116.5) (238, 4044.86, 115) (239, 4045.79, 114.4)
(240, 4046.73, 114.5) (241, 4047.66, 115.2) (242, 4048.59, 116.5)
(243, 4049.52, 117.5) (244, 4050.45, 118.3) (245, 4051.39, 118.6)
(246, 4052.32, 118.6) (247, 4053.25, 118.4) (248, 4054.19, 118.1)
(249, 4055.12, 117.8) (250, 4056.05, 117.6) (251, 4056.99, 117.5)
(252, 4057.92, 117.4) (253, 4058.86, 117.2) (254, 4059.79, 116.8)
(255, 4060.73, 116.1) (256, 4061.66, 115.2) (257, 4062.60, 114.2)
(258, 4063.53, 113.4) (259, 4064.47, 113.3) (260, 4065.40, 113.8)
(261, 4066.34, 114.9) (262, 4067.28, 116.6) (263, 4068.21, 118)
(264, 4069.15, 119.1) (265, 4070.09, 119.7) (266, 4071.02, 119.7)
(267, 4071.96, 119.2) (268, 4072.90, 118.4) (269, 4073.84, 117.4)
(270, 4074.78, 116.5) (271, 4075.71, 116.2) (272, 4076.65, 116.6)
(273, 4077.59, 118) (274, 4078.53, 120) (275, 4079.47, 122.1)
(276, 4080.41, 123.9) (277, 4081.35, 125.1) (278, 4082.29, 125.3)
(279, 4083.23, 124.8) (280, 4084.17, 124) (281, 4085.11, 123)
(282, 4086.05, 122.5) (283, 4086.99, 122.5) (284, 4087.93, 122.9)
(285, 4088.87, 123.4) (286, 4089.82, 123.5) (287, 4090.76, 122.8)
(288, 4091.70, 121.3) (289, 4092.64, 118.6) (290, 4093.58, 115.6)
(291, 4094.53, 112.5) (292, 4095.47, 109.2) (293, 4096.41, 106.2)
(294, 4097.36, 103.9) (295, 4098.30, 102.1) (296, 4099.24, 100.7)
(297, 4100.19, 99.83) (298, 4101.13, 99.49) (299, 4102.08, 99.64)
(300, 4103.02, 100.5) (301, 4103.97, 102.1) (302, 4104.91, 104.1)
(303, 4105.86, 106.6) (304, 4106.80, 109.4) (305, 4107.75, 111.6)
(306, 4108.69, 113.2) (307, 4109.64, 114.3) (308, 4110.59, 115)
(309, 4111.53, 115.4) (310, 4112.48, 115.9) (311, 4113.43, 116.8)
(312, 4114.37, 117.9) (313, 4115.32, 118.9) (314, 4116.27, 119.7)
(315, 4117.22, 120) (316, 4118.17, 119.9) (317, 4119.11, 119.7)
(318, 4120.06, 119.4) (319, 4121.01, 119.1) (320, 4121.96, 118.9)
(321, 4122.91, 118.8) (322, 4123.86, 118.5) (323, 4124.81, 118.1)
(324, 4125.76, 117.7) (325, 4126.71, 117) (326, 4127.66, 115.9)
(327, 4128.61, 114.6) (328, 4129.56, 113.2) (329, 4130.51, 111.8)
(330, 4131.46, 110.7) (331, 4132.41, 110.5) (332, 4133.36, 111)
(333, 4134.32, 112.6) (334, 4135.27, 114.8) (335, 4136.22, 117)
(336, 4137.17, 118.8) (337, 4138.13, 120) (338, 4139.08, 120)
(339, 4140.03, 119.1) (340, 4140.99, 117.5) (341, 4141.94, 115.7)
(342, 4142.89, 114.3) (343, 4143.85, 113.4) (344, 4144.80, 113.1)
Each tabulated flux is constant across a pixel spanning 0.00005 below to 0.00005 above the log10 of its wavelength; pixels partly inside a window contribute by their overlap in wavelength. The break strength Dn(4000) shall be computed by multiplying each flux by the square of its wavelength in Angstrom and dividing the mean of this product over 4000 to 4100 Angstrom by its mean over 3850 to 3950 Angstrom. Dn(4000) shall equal 1.7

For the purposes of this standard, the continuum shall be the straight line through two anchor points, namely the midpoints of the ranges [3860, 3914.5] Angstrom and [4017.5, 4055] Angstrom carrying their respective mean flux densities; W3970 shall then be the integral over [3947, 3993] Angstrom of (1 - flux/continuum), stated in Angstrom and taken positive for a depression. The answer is 8.2 Angstrom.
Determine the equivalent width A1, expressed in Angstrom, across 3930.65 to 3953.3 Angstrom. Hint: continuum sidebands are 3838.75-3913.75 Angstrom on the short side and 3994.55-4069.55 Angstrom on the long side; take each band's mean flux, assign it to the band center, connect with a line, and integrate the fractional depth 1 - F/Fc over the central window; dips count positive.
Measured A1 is 6.47 Angstrom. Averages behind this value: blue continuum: 76.8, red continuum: 119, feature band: 67.9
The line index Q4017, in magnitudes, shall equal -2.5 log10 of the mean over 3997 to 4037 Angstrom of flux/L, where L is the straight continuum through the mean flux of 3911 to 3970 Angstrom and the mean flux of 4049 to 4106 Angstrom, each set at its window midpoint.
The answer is -0.243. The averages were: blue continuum 72.8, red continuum 116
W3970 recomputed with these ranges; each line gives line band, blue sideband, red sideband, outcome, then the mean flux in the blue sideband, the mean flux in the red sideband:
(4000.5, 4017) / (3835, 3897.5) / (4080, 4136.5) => -3.9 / 72.9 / 115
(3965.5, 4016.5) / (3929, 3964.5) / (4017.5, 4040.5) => 0.0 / 71.5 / 122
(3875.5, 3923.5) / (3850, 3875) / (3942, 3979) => -3.3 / 76.3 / 75.5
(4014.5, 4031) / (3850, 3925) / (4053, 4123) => -3.4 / 79.5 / 116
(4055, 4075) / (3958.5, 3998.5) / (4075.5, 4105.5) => -1.6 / 86.1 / 115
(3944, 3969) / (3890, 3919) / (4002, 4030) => 5.9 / 85.3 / 123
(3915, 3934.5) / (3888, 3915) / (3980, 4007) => 4.5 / 84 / 110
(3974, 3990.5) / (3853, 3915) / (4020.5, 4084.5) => 0.9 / 78.9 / 119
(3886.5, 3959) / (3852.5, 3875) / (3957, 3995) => 2.3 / 76.2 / 83.8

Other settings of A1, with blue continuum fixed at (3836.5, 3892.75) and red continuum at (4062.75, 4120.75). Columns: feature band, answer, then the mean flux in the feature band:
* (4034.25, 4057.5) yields -2.5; 118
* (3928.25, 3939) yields 4.8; 47.3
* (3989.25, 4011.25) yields -3.6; 114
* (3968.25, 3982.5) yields 3.0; 74.2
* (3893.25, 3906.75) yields -0.6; 83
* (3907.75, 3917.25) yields -1.0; 90.5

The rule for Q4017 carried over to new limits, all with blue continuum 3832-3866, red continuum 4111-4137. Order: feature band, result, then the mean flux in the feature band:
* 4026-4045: -0.179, 119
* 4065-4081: -0.104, 118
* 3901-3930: -0.034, 81.9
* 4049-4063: -0.126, 117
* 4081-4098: -0.083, 119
